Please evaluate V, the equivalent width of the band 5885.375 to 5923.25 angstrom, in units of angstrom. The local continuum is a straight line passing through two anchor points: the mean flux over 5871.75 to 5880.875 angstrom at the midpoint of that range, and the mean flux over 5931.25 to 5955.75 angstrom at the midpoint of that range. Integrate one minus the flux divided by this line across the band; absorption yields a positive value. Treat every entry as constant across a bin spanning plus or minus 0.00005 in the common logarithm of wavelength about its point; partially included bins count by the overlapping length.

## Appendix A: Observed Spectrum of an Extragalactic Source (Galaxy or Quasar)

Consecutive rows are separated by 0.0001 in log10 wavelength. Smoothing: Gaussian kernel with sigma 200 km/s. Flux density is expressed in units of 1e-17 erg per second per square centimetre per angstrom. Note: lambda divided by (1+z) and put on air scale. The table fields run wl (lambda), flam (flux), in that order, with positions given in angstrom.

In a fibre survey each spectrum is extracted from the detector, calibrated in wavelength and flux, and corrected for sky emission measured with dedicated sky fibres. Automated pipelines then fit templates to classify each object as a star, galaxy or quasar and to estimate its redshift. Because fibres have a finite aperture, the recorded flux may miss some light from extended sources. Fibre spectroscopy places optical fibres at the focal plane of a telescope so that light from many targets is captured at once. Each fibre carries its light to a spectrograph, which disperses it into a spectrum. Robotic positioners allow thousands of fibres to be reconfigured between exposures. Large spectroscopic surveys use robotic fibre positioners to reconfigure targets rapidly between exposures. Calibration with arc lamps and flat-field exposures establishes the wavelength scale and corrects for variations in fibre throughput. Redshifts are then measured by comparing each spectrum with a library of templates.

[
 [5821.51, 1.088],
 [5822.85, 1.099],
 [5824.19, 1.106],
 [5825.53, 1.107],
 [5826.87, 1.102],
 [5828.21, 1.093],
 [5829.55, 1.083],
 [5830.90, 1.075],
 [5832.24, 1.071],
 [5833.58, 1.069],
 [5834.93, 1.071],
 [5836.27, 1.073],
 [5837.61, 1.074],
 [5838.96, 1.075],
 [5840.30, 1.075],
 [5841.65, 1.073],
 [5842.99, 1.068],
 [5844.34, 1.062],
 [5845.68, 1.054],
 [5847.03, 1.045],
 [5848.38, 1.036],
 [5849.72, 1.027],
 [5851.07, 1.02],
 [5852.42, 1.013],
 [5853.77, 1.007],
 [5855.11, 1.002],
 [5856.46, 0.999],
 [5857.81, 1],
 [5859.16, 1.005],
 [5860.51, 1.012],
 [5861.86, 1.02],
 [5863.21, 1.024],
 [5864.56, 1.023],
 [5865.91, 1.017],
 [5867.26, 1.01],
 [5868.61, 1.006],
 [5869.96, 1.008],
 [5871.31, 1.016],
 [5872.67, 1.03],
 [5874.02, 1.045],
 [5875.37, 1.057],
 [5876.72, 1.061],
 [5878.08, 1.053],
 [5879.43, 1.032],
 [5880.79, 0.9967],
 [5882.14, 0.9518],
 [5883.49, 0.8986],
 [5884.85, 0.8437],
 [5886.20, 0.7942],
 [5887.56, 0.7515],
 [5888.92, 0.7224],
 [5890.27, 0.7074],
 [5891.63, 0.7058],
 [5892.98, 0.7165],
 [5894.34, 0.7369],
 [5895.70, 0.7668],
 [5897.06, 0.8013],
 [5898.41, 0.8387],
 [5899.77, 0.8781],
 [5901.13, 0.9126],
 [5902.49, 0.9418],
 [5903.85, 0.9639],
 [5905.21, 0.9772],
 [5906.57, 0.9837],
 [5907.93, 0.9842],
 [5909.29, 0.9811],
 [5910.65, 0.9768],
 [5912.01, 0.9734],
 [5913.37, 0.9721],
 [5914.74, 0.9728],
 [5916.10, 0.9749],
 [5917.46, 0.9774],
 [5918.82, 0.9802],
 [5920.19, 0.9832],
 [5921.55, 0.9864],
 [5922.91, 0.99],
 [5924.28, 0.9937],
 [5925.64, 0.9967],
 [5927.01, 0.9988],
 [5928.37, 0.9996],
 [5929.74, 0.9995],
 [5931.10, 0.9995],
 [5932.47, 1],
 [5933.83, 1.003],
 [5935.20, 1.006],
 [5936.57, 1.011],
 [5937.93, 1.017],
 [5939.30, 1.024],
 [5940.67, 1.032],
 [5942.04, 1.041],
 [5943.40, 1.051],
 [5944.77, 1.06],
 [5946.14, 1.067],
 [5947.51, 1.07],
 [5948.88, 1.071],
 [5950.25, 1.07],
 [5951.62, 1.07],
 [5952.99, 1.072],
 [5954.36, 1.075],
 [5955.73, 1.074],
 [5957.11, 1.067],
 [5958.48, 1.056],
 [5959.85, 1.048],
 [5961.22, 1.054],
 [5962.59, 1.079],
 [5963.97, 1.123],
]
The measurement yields 5.5 angstrom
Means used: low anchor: 1.04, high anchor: 1.04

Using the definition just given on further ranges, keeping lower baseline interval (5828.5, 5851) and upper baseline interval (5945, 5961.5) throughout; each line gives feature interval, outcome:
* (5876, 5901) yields 5.1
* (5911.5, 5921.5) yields 0.8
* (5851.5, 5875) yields 1.1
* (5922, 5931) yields 0.6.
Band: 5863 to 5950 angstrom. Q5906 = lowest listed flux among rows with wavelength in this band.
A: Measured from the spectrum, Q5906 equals 0.7058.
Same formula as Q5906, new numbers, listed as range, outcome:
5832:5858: 0.999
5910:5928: 0.9721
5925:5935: 0.9967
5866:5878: 1.006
